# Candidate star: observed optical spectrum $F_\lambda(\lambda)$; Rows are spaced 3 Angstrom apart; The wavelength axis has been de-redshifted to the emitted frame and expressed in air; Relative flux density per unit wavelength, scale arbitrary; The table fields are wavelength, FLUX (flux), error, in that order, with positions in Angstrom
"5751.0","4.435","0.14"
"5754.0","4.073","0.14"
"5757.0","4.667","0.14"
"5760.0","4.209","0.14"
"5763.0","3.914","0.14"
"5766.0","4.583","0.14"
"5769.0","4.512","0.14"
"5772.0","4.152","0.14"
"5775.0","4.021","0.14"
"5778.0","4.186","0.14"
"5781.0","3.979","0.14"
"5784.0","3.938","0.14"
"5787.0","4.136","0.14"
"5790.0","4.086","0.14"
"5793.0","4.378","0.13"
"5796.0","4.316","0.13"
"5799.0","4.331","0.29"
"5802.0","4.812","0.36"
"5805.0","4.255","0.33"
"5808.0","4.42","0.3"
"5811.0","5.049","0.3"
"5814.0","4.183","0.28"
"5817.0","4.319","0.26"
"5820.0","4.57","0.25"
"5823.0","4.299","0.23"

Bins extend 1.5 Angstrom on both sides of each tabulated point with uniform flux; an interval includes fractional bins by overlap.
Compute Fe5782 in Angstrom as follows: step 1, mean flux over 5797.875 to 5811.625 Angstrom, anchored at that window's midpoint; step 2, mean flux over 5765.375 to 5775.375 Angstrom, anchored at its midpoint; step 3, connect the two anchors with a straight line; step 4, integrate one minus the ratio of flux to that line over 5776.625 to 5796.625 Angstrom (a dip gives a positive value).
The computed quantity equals 1.3 Angstrom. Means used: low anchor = 4.33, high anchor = 4.55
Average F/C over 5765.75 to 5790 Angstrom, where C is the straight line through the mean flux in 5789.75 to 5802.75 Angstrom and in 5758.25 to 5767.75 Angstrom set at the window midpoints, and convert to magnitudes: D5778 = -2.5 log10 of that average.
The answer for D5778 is 0.04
